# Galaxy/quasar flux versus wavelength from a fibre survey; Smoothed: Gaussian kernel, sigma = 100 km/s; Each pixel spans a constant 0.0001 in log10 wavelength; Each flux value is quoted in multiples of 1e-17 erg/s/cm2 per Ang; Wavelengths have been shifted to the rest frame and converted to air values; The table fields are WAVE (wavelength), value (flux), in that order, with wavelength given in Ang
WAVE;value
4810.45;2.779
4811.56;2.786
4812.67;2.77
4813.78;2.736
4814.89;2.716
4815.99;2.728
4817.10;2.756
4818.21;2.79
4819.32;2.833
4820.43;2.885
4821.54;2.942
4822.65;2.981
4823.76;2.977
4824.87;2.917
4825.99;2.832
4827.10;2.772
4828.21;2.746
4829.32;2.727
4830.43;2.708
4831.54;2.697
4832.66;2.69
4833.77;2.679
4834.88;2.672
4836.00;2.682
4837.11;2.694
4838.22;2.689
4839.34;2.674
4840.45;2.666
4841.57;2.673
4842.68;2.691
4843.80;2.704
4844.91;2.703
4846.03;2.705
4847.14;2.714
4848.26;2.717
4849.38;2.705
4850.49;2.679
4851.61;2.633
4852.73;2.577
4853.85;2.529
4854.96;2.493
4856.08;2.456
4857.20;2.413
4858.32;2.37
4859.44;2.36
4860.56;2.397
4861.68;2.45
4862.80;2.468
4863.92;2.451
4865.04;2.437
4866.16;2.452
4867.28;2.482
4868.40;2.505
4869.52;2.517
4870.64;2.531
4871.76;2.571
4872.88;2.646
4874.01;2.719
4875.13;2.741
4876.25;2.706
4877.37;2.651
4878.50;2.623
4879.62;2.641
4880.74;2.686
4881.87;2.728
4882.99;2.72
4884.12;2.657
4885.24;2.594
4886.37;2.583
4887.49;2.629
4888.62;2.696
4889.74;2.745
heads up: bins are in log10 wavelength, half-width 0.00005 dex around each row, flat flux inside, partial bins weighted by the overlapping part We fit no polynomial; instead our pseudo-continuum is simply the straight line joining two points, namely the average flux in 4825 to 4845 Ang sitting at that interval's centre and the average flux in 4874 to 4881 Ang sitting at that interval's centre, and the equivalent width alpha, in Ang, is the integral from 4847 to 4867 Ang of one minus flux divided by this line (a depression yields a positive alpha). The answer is 1.4 Ang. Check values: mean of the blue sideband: 2.71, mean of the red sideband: 2.68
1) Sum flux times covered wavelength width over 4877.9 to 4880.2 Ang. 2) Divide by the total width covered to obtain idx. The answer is 2.63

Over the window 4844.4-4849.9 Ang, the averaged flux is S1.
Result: 2.71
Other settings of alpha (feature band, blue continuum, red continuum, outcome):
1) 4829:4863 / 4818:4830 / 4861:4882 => 1.4 Ang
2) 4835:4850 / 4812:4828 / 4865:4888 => 0.3 Ang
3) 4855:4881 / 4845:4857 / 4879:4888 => 1.1 Ang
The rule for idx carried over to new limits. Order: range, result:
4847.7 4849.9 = 2.7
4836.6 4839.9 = 2.69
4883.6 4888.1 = 2.62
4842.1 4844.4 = 2.7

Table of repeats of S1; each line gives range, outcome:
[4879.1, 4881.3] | 2.67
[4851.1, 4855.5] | 2.56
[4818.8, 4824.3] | 2.92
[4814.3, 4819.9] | 2.77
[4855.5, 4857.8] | 2.43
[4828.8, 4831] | 2.72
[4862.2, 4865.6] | 2.45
